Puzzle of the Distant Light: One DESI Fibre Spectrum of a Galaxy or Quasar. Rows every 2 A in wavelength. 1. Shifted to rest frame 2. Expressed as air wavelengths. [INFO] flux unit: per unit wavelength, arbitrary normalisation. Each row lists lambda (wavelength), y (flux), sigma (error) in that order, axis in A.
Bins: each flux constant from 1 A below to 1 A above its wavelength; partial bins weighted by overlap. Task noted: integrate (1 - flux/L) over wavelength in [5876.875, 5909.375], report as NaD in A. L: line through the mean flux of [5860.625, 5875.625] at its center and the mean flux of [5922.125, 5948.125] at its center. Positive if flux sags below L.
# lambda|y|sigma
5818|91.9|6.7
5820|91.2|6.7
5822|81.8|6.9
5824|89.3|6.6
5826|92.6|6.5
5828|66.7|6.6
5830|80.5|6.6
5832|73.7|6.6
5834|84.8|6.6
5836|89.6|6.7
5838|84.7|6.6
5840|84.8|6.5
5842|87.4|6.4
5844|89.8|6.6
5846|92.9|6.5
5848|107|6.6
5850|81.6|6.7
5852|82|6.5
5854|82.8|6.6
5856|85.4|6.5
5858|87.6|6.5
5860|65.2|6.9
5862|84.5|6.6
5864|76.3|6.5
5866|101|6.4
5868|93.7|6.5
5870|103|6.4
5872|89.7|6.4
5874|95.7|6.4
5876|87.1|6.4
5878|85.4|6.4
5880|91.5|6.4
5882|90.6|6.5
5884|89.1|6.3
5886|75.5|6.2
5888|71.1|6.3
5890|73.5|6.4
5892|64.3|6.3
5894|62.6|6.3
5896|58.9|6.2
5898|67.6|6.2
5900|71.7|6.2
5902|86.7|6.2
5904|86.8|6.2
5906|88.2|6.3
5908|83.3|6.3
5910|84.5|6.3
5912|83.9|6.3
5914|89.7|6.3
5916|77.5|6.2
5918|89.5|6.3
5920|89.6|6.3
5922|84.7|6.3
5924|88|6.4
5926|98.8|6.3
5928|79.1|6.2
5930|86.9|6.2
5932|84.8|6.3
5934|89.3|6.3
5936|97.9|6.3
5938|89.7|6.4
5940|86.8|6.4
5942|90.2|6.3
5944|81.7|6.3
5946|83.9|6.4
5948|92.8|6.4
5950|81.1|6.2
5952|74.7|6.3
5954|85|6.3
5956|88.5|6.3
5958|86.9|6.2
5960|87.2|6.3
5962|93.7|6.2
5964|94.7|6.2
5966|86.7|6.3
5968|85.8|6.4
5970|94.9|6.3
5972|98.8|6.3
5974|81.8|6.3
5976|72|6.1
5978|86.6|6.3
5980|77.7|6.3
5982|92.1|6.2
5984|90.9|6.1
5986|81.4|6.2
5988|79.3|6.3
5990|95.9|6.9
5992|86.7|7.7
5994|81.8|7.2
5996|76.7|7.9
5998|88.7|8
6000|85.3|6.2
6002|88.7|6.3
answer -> 4.3 A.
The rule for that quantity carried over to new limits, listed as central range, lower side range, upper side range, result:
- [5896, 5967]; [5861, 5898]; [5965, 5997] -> -1.32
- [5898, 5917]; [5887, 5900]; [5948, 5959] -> -3.21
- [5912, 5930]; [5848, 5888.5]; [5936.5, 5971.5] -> 0.07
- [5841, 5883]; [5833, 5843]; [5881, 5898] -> -4.59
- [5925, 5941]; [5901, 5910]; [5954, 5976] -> -0.33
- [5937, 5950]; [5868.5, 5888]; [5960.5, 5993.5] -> 0.12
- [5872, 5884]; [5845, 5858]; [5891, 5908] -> -1.41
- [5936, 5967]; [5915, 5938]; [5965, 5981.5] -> -0.18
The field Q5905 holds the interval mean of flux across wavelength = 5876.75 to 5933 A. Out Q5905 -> 81.6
